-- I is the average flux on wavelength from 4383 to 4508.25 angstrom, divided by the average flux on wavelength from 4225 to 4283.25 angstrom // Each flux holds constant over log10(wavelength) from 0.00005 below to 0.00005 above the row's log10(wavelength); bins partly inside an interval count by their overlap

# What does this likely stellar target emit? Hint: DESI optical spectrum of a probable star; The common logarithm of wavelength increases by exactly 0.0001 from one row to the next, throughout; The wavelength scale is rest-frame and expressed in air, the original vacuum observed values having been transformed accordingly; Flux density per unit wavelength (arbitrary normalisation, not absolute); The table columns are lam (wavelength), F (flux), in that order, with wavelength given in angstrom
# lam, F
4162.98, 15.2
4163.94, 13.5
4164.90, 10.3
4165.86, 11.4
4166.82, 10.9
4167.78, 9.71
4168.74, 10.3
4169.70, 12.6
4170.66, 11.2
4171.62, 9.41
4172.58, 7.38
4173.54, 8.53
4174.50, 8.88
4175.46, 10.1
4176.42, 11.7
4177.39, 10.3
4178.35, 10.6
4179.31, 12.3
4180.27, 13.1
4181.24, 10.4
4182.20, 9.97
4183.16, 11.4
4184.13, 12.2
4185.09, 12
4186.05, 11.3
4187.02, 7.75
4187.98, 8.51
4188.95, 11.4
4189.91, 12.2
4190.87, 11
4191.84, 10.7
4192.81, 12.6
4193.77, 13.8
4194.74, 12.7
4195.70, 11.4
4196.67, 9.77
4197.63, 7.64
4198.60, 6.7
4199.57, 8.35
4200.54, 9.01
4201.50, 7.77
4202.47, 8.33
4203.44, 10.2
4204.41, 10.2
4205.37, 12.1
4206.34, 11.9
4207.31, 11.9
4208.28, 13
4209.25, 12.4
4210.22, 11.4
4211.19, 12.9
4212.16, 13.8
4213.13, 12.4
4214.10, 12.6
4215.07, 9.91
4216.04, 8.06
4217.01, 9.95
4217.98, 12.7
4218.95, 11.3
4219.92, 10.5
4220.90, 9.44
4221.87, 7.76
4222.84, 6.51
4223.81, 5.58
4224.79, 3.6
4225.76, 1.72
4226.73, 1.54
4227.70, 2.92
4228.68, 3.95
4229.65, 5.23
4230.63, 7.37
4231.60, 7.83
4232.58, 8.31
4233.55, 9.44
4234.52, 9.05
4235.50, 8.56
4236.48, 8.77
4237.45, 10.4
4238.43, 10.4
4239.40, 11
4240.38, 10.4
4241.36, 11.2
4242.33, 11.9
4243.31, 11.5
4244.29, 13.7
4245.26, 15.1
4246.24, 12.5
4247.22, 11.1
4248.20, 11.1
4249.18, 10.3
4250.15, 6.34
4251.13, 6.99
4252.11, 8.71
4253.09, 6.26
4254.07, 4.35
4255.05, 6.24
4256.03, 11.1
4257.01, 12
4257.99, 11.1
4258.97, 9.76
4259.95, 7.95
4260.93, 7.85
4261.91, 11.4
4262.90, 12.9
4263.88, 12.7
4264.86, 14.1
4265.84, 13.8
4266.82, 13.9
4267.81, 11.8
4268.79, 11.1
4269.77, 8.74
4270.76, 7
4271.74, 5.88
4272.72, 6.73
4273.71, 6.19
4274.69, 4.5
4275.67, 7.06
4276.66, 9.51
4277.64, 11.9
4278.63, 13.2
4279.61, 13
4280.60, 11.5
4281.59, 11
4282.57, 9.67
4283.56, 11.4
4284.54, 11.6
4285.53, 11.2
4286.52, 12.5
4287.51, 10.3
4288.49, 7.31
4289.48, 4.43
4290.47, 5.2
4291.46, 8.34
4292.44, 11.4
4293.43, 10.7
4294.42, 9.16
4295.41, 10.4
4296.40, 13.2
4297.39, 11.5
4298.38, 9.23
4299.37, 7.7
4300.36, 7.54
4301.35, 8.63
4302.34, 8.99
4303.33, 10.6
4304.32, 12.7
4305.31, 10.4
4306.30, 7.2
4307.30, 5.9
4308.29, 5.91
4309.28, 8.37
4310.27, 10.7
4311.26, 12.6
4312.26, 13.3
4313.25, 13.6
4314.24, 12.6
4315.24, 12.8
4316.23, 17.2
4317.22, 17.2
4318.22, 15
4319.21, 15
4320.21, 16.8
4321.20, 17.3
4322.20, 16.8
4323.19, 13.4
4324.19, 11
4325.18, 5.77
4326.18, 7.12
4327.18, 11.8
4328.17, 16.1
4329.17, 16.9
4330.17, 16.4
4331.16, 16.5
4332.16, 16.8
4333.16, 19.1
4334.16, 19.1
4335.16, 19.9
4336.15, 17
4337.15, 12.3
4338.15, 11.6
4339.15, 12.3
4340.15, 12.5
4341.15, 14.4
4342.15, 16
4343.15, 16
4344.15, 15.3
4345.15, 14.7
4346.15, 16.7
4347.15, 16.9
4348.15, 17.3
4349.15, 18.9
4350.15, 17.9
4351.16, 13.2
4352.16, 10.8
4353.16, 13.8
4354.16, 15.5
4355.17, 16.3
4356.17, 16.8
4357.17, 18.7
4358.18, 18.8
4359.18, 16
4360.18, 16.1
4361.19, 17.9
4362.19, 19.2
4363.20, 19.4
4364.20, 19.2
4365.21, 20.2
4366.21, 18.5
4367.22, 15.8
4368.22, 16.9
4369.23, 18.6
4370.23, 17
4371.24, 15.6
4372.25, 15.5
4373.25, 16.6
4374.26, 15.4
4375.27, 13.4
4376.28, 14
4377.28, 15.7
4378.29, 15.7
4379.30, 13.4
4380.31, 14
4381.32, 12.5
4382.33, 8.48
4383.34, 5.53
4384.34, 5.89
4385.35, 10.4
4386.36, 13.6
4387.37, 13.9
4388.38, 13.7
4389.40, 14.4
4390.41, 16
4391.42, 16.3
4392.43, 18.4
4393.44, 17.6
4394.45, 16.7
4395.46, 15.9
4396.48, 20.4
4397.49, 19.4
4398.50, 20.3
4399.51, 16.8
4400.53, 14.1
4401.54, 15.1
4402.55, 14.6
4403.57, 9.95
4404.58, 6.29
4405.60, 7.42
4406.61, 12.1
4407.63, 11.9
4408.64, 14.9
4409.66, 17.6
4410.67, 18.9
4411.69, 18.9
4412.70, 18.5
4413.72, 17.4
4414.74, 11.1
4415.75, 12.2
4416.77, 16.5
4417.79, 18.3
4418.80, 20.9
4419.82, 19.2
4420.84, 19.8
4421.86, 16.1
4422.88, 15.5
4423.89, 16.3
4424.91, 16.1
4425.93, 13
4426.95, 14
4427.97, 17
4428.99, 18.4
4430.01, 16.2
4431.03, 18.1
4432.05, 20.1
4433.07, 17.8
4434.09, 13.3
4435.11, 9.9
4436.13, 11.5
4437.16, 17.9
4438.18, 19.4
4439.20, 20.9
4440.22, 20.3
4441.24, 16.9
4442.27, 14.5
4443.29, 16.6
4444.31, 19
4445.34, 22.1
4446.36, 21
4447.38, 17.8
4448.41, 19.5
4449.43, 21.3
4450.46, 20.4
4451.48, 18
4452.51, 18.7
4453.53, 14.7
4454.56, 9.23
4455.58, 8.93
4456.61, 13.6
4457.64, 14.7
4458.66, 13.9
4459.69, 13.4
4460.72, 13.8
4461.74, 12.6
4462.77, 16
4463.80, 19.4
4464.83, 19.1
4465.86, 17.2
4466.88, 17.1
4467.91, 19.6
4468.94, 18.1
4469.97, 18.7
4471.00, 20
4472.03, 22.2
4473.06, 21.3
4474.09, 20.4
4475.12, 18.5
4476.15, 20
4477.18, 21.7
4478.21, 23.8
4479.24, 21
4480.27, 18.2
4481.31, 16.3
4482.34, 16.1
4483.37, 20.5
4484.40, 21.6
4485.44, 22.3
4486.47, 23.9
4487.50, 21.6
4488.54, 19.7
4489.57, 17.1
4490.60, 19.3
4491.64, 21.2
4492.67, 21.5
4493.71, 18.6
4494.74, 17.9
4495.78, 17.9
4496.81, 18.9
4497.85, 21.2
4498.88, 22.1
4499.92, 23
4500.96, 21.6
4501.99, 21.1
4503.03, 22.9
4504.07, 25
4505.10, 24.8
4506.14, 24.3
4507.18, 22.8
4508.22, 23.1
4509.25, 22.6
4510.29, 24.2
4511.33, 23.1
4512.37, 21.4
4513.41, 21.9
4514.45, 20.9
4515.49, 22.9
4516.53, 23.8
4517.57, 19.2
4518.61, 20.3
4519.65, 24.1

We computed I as 1.87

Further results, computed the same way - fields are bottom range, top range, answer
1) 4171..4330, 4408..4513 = 1.81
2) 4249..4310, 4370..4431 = 1.58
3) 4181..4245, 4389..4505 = 1.81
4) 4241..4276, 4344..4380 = 1.67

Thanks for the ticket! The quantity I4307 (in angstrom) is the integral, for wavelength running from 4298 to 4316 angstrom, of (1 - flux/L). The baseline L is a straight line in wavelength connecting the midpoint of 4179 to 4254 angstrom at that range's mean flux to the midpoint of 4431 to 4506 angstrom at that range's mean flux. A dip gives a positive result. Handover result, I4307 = 4.1 angstrom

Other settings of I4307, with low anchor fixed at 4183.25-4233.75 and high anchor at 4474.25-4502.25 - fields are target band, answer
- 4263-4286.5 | 3.2 angstrom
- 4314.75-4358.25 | -2.5 angstrom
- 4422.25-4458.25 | 3.4 angstrom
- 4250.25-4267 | 2.3 angstrom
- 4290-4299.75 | 2.4 angstrom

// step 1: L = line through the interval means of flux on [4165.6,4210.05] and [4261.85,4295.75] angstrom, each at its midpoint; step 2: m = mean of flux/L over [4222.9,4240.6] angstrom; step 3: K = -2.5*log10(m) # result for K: 0.43 mag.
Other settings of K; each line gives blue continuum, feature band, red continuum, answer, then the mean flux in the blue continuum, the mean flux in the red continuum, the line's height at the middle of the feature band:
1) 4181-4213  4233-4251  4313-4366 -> 0.16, 10.8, 15.6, 12.3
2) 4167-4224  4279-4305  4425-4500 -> 0.31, 10.5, 18.1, 13.3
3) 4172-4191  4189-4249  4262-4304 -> 0.06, 10.5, 9.96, 10.3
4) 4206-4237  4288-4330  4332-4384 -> 0.19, 8.8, 15.7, 13.2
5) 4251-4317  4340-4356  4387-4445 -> -0.20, 9.97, 16.1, 12.9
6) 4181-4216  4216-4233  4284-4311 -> 0.46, 10.8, 9.33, 10.5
